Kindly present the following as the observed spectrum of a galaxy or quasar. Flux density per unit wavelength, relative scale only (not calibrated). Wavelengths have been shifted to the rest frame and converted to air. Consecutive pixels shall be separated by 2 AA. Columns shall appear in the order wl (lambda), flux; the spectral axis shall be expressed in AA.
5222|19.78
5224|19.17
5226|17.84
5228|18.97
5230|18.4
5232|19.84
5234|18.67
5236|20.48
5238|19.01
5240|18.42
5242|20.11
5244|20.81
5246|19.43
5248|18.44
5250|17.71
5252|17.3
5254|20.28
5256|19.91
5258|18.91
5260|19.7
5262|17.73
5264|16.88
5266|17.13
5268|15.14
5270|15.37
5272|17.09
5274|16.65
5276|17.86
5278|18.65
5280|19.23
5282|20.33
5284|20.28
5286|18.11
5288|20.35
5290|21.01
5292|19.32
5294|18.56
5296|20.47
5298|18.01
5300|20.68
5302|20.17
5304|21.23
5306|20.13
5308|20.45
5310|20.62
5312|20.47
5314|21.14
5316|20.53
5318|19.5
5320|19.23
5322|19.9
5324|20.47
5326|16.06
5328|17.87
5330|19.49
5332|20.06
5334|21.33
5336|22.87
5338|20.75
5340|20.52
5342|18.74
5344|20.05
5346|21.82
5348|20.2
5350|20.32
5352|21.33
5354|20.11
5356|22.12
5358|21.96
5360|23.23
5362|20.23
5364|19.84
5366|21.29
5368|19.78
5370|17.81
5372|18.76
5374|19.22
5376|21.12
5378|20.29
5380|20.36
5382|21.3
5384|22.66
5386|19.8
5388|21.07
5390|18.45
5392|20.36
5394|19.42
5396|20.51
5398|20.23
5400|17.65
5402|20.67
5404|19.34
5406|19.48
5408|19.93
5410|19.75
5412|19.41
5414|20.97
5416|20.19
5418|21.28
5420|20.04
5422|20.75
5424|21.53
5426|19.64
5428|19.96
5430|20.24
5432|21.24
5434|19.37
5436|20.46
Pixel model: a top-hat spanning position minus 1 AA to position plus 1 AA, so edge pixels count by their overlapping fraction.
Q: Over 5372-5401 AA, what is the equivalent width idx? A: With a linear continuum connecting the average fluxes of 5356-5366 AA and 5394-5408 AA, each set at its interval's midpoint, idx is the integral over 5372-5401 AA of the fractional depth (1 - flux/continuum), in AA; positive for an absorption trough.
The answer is 0.2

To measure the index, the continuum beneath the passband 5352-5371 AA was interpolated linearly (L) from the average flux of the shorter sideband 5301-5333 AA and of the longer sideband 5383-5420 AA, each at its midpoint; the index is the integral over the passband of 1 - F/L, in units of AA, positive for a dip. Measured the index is -0.7 AA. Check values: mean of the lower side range 19.8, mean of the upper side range 20.1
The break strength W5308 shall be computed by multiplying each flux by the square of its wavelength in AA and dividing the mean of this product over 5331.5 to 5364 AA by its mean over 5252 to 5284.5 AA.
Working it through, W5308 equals 1.19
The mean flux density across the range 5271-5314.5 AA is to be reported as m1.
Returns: 19.6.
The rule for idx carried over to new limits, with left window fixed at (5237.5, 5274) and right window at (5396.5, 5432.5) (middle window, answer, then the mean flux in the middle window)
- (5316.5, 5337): -0.7 AA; 19.7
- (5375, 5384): -0.6 AA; 21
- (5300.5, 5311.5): -1.0 AA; 20.5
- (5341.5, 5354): -0.7 AA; 20.5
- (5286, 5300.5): -0.7 AA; 19.6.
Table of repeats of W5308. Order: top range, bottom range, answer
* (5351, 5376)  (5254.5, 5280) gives 1.20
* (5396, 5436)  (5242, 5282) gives 1.17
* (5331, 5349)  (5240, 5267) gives 1.14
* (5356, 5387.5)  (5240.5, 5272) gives 1.18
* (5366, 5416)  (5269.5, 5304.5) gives 1.09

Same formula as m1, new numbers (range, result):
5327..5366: 20.7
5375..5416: 20.1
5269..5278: 17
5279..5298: 19.6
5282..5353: 20.1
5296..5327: 19.9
